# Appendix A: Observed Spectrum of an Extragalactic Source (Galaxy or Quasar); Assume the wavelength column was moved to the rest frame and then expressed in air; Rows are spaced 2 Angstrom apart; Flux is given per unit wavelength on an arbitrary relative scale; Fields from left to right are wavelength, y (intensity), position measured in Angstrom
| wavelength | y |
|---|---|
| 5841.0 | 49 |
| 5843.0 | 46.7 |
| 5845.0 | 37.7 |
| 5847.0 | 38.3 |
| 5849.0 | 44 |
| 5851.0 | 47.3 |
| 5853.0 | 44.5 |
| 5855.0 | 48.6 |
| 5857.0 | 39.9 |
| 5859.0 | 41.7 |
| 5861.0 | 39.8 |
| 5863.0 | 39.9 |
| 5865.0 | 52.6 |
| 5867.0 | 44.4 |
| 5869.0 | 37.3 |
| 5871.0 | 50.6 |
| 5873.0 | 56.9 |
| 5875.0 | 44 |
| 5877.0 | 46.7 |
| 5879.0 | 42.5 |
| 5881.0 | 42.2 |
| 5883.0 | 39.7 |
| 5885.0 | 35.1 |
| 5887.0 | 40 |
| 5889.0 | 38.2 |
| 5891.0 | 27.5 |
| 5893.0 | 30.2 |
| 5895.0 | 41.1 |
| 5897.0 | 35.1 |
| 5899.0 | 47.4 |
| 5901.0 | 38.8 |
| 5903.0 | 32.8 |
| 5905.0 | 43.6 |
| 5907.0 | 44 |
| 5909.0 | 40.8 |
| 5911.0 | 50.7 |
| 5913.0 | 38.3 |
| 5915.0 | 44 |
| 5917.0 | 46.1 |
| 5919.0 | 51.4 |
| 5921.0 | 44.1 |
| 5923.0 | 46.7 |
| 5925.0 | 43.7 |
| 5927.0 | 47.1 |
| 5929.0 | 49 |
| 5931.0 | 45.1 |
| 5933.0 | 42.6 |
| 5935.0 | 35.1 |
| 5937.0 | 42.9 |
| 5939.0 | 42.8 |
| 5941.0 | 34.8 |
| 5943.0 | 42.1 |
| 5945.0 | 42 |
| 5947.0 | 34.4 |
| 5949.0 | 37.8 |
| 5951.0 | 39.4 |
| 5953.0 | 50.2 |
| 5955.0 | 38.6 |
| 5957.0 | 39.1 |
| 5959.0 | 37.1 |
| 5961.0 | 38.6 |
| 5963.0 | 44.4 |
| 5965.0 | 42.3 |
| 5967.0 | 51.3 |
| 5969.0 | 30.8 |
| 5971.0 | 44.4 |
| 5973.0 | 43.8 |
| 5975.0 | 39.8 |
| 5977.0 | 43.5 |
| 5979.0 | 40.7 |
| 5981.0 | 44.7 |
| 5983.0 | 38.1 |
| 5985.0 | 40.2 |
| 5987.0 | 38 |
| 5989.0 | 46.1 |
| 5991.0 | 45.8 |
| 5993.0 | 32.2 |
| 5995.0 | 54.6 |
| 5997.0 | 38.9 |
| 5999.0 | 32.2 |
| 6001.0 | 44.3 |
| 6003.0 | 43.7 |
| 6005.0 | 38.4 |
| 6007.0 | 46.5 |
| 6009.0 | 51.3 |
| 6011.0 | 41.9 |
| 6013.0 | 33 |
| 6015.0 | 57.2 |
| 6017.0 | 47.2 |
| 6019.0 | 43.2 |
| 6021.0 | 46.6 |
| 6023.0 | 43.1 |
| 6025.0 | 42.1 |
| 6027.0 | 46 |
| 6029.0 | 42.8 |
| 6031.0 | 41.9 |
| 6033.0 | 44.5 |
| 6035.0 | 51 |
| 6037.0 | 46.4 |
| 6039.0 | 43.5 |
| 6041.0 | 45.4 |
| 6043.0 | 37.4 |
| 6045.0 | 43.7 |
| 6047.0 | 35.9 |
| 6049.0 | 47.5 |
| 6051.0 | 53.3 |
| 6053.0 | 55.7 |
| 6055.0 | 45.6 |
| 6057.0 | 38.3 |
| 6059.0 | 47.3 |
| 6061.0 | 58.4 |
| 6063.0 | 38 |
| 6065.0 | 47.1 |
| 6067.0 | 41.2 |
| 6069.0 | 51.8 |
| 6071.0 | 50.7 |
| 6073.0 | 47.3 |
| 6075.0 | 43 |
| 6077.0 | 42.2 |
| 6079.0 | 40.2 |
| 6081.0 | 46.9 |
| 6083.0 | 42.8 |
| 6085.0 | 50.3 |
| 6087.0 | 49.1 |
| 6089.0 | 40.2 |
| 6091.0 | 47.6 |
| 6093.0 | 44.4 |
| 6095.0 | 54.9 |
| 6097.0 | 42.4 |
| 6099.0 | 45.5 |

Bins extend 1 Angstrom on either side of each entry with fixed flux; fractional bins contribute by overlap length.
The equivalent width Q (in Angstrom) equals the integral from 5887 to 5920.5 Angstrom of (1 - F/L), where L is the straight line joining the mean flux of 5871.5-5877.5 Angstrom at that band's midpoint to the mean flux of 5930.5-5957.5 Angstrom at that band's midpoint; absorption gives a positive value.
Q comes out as 3.6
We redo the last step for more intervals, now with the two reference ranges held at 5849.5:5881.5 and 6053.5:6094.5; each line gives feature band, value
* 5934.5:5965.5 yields 3.54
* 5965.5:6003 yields 3.11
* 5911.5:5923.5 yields -0.02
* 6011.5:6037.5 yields 0.42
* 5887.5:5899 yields 2.37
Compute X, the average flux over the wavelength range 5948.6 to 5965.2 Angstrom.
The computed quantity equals 40.9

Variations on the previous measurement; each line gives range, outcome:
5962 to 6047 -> 43.1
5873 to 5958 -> 41.6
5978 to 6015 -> 42.1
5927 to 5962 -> 40.9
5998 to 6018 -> 43.6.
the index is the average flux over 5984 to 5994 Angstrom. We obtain 40.5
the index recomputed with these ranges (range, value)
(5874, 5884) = 43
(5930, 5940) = 41.7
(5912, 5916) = 41.1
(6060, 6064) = 48.2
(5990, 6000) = 40.7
